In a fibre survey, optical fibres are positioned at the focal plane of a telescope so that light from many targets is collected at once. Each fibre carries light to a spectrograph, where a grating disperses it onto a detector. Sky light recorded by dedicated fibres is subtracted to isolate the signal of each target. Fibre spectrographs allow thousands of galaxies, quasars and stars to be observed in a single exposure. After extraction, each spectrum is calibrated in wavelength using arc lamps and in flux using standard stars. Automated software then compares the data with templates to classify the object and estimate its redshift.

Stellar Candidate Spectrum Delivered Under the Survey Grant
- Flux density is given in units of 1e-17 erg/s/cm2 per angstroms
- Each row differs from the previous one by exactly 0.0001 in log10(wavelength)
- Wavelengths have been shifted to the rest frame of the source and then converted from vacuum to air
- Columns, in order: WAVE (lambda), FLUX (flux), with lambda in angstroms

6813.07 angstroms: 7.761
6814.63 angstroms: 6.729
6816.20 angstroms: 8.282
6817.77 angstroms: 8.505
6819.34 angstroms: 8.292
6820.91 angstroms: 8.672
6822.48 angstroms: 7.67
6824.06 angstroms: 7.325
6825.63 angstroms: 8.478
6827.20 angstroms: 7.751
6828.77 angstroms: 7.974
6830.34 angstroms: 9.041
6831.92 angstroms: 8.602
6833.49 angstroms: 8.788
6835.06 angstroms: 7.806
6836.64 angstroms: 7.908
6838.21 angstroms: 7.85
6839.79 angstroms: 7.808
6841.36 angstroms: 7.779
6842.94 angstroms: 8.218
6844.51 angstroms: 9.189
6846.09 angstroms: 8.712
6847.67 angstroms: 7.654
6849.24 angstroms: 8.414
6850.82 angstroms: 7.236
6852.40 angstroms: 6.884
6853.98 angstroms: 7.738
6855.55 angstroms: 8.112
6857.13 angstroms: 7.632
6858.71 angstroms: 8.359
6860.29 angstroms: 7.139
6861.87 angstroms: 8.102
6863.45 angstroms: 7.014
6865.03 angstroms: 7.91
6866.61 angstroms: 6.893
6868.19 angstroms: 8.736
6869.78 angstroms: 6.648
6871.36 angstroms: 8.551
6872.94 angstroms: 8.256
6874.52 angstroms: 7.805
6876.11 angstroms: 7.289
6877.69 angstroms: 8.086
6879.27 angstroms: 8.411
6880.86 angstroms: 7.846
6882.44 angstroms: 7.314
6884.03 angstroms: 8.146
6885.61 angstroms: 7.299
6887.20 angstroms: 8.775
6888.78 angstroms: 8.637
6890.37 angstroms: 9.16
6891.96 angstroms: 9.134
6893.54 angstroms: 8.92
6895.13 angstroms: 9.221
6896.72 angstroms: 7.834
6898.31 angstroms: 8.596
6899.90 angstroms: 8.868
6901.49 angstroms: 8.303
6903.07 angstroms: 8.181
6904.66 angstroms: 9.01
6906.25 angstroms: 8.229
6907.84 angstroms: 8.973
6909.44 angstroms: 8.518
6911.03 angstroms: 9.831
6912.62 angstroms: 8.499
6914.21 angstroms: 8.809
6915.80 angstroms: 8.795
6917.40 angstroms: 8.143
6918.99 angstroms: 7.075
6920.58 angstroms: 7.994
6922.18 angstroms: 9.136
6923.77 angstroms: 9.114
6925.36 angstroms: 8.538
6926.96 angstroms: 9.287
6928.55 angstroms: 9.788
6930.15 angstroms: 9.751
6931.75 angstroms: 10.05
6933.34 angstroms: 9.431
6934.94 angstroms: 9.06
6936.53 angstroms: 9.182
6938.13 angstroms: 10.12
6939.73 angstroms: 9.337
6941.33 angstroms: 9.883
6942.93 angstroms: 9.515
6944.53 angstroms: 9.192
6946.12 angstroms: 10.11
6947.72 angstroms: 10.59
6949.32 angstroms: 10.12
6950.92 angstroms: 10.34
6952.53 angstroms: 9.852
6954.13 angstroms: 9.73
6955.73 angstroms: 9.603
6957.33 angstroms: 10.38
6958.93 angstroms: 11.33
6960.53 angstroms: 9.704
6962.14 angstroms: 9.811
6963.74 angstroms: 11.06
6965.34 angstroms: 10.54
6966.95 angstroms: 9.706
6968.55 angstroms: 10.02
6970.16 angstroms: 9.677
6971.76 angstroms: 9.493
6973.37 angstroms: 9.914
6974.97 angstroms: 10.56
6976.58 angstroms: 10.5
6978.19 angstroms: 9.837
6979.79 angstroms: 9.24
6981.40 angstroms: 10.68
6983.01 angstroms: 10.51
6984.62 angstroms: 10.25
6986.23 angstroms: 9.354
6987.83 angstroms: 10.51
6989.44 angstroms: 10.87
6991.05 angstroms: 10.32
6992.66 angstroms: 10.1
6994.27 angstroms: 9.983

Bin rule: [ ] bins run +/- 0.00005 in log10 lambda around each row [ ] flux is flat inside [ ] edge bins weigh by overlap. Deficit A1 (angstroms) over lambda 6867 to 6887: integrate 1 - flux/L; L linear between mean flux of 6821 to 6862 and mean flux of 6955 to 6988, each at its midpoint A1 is 1.7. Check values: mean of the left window 8.02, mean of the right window 10.1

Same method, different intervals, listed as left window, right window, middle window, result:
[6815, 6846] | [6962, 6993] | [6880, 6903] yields 1.5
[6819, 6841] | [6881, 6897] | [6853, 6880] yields 1.7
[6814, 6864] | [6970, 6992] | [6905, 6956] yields 0.7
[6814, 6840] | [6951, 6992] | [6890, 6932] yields 2.3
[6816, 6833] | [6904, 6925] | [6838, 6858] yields 0.9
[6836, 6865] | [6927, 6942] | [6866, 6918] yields 2.2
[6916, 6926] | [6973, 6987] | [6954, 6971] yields -1.0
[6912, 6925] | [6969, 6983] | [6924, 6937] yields -0.9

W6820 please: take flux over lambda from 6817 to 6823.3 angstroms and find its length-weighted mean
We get 8.27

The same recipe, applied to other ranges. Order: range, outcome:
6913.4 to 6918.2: 8.58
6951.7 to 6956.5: 9.72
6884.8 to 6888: 8.06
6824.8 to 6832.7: 8.36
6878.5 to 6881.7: 8.11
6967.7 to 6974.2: 9.79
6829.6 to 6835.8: 8.56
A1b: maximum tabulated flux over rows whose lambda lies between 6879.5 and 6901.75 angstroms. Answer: 9.221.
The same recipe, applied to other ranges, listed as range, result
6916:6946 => 10.12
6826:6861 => 9.189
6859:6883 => 8.736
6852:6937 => 10.05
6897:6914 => 9.831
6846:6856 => 8.712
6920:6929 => 9.788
